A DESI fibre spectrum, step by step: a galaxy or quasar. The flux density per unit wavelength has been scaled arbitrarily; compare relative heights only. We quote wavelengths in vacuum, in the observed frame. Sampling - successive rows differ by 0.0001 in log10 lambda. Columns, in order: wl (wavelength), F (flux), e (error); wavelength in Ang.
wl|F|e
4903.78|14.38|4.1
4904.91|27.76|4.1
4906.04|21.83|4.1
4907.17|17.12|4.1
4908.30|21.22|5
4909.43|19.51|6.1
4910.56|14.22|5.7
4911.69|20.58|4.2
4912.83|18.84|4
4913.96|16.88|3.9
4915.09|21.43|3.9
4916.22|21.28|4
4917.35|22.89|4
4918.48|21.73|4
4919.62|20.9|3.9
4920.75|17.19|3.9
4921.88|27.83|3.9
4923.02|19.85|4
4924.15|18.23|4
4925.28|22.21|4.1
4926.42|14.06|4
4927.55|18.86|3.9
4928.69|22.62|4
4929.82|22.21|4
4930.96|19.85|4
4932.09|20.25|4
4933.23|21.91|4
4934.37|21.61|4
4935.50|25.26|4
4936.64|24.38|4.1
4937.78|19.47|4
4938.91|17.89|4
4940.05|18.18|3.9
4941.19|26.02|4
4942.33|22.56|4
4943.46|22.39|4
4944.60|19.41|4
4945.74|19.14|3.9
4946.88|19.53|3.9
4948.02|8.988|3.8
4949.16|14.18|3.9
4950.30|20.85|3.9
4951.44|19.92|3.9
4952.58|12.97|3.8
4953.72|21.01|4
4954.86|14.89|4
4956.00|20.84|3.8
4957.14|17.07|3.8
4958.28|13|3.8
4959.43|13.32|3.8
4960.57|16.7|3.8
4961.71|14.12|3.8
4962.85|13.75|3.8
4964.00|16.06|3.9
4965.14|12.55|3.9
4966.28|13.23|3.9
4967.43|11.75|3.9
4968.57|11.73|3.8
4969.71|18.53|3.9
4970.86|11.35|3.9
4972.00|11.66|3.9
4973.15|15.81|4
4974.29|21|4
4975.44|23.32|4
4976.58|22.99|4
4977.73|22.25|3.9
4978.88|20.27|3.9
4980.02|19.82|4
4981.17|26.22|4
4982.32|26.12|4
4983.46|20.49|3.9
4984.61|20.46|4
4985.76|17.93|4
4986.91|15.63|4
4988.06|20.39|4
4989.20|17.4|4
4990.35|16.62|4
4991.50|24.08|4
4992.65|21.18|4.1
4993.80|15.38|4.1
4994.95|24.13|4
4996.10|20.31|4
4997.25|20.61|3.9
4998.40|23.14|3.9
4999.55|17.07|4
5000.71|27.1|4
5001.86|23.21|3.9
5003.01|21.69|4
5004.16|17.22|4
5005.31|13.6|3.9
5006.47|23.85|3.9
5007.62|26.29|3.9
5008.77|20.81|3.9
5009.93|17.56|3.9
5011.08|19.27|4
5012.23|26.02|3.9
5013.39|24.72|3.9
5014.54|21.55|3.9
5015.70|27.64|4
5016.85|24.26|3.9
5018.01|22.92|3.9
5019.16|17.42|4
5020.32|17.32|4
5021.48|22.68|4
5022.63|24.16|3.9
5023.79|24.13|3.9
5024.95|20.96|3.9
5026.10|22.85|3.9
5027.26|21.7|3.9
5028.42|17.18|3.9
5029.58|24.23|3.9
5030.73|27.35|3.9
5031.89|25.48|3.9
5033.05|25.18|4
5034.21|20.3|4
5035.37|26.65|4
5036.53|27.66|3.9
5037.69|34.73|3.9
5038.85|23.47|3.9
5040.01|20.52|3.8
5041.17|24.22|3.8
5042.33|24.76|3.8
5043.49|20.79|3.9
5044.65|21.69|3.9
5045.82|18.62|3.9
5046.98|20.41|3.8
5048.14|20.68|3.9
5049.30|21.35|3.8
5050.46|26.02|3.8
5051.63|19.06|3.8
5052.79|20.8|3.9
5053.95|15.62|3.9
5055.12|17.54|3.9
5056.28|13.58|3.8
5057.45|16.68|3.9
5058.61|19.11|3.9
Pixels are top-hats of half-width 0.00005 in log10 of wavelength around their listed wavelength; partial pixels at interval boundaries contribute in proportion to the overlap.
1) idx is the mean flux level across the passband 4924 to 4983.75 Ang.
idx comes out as 18.5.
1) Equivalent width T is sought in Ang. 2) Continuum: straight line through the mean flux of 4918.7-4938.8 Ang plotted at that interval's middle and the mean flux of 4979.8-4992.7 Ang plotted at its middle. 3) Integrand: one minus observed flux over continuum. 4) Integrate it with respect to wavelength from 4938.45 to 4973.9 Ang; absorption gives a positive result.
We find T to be 7.3 Ang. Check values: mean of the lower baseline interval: 20.9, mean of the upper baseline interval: 20.5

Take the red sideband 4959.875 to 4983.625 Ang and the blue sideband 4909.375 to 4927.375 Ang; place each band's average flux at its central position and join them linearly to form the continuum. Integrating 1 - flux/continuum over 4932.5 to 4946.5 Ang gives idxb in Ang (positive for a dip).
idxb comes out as -1.88 Ang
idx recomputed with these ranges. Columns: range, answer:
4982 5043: 22.1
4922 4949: 20.2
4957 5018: 19.3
